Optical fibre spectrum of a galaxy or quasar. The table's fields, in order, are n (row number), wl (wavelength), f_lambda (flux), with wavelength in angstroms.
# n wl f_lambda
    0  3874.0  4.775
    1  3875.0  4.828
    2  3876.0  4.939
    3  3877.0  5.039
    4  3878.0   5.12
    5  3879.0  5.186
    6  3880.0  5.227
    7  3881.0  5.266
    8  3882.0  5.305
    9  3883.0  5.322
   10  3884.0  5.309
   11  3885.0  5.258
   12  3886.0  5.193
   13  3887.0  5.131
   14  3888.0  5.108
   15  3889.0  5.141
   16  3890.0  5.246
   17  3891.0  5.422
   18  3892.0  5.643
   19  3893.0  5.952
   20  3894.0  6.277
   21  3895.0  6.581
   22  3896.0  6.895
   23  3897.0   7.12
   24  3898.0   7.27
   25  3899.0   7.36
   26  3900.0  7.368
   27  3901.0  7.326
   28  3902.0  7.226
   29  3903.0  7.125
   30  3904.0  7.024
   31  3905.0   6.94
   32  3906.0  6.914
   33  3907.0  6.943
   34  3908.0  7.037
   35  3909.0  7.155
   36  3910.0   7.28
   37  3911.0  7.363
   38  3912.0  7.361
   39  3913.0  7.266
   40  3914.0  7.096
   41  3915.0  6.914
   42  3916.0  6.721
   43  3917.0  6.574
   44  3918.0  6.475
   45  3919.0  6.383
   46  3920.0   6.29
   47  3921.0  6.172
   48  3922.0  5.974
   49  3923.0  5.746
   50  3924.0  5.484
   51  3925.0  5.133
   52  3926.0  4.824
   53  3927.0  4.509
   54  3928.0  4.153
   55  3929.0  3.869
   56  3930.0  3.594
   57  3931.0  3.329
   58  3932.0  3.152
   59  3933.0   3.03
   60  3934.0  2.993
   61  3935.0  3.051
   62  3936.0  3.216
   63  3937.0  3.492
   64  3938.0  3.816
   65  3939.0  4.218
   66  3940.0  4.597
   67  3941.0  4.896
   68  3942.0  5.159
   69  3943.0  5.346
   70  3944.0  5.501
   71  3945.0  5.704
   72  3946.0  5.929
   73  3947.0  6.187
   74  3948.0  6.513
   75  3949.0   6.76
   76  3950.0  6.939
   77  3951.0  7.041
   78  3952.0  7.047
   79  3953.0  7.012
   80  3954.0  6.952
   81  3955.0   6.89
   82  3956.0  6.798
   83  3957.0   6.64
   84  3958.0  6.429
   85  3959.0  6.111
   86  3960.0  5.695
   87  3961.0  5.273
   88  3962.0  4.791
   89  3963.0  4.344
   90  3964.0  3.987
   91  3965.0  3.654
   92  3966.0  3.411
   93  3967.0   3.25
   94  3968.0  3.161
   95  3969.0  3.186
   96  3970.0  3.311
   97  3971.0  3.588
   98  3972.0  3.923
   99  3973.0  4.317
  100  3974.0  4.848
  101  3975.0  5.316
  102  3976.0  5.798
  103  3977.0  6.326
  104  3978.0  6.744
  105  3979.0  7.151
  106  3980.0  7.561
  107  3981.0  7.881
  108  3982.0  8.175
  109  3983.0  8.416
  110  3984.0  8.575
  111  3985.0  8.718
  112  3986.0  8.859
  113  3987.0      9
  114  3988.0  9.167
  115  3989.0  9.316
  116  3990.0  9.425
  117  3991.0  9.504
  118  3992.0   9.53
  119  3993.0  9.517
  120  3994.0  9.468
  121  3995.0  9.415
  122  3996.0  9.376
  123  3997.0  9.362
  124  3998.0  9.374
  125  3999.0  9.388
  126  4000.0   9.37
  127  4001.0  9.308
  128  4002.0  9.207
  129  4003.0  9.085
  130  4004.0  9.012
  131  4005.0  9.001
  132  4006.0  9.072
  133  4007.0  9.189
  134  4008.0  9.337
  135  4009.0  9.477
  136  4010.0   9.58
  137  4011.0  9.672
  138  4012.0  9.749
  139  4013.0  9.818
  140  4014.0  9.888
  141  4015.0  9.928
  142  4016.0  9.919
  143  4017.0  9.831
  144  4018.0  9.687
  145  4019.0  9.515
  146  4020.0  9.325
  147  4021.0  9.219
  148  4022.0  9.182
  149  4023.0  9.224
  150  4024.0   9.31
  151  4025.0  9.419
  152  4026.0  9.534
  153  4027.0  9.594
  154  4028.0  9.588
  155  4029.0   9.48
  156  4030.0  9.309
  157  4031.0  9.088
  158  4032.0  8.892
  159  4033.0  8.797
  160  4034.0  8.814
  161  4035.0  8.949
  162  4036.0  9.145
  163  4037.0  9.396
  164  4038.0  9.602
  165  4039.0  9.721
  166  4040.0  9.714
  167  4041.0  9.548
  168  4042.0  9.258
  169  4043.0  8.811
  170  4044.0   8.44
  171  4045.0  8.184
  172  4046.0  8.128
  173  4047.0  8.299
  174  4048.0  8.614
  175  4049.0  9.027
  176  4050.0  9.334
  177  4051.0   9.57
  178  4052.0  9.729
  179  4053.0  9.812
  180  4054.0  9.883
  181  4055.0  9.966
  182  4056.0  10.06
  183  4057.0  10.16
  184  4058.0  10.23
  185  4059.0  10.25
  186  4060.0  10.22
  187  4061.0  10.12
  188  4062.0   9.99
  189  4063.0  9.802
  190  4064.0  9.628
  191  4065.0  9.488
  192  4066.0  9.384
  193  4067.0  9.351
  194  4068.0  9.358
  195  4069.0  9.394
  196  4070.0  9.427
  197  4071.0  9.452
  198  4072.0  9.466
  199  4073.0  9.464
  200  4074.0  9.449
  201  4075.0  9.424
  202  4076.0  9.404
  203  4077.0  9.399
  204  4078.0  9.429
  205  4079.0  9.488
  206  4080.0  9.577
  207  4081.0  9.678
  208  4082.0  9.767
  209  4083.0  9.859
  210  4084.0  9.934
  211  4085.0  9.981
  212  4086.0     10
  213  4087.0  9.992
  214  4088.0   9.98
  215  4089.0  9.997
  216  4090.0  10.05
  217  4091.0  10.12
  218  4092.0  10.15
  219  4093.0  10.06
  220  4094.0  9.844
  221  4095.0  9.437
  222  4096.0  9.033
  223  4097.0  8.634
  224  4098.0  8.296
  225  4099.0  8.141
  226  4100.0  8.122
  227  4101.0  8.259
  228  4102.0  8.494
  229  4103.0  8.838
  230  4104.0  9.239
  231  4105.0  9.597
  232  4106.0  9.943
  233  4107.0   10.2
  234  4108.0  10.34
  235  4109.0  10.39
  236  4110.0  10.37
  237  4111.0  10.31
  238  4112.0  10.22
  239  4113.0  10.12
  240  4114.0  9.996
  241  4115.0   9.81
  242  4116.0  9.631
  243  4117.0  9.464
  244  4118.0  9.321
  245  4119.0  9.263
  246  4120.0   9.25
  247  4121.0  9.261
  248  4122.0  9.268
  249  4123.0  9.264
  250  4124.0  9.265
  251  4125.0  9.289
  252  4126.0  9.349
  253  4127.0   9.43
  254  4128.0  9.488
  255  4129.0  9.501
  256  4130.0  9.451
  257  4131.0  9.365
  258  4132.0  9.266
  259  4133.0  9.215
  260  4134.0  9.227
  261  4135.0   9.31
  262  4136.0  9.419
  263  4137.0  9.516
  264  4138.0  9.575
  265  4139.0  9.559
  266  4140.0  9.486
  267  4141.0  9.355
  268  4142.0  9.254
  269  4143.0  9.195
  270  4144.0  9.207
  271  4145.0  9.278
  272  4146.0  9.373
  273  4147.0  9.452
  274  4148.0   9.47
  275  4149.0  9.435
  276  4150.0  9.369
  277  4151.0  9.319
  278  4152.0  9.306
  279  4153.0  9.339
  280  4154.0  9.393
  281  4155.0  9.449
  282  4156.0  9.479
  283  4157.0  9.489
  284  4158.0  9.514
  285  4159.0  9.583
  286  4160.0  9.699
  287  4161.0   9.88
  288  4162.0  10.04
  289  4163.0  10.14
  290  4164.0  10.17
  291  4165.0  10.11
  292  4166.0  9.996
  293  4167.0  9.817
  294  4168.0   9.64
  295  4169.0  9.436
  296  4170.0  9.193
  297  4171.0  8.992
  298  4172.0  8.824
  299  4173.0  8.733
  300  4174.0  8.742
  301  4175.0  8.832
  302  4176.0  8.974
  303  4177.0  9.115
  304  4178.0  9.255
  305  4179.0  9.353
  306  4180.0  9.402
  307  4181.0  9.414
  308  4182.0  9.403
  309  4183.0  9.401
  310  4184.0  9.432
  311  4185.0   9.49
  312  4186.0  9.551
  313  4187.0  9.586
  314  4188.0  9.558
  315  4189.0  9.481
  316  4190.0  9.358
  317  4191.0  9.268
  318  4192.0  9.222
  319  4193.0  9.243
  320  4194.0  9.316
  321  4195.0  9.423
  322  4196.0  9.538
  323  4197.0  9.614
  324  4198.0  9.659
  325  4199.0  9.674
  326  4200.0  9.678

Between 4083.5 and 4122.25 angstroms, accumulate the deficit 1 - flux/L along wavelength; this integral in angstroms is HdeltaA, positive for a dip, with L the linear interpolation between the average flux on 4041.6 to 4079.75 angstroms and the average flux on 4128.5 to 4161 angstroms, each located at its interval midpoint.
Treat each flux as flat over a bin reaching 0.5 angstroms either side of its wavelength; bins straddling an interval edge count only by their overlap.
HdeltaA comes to -0.6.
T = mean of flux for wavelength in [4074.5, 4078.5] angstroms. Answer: 9.41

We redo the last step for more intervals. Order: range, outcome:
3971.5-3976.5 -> 4.84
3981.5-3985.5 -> 8.47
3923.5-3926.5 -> 5.15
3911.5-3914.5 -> 7.24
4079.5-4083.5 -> 9.72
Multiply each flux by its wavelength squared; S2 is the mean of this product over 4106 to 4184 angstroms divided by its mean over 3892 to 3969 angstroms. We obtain 1.85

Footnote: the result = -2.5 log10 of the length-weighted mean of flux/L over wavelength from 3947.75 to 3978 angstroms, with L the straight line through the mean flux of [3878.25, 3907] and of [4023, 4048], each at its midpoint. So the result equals 0.38 mag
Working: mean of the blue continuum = 6.12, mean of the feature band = 5.32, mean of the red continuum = 9.12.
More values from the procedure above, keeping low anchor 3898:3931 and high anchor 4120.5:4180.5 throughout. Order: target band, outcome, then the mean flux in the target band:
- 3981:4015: -0.24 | 9.24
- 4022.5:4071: -0.17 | 9.4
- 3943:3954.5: 0.05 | 6.46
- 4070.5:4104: -0.10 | 9.43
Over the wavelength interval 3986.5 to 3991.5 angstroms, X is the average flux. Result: 9.28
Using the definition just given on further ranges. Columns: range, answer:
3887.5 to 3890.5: 5.17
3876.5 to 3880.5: 5.14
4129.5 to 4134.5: 9.3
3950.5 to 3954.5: 7.01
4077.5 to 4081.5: 9.54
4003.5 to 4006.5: 9.03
